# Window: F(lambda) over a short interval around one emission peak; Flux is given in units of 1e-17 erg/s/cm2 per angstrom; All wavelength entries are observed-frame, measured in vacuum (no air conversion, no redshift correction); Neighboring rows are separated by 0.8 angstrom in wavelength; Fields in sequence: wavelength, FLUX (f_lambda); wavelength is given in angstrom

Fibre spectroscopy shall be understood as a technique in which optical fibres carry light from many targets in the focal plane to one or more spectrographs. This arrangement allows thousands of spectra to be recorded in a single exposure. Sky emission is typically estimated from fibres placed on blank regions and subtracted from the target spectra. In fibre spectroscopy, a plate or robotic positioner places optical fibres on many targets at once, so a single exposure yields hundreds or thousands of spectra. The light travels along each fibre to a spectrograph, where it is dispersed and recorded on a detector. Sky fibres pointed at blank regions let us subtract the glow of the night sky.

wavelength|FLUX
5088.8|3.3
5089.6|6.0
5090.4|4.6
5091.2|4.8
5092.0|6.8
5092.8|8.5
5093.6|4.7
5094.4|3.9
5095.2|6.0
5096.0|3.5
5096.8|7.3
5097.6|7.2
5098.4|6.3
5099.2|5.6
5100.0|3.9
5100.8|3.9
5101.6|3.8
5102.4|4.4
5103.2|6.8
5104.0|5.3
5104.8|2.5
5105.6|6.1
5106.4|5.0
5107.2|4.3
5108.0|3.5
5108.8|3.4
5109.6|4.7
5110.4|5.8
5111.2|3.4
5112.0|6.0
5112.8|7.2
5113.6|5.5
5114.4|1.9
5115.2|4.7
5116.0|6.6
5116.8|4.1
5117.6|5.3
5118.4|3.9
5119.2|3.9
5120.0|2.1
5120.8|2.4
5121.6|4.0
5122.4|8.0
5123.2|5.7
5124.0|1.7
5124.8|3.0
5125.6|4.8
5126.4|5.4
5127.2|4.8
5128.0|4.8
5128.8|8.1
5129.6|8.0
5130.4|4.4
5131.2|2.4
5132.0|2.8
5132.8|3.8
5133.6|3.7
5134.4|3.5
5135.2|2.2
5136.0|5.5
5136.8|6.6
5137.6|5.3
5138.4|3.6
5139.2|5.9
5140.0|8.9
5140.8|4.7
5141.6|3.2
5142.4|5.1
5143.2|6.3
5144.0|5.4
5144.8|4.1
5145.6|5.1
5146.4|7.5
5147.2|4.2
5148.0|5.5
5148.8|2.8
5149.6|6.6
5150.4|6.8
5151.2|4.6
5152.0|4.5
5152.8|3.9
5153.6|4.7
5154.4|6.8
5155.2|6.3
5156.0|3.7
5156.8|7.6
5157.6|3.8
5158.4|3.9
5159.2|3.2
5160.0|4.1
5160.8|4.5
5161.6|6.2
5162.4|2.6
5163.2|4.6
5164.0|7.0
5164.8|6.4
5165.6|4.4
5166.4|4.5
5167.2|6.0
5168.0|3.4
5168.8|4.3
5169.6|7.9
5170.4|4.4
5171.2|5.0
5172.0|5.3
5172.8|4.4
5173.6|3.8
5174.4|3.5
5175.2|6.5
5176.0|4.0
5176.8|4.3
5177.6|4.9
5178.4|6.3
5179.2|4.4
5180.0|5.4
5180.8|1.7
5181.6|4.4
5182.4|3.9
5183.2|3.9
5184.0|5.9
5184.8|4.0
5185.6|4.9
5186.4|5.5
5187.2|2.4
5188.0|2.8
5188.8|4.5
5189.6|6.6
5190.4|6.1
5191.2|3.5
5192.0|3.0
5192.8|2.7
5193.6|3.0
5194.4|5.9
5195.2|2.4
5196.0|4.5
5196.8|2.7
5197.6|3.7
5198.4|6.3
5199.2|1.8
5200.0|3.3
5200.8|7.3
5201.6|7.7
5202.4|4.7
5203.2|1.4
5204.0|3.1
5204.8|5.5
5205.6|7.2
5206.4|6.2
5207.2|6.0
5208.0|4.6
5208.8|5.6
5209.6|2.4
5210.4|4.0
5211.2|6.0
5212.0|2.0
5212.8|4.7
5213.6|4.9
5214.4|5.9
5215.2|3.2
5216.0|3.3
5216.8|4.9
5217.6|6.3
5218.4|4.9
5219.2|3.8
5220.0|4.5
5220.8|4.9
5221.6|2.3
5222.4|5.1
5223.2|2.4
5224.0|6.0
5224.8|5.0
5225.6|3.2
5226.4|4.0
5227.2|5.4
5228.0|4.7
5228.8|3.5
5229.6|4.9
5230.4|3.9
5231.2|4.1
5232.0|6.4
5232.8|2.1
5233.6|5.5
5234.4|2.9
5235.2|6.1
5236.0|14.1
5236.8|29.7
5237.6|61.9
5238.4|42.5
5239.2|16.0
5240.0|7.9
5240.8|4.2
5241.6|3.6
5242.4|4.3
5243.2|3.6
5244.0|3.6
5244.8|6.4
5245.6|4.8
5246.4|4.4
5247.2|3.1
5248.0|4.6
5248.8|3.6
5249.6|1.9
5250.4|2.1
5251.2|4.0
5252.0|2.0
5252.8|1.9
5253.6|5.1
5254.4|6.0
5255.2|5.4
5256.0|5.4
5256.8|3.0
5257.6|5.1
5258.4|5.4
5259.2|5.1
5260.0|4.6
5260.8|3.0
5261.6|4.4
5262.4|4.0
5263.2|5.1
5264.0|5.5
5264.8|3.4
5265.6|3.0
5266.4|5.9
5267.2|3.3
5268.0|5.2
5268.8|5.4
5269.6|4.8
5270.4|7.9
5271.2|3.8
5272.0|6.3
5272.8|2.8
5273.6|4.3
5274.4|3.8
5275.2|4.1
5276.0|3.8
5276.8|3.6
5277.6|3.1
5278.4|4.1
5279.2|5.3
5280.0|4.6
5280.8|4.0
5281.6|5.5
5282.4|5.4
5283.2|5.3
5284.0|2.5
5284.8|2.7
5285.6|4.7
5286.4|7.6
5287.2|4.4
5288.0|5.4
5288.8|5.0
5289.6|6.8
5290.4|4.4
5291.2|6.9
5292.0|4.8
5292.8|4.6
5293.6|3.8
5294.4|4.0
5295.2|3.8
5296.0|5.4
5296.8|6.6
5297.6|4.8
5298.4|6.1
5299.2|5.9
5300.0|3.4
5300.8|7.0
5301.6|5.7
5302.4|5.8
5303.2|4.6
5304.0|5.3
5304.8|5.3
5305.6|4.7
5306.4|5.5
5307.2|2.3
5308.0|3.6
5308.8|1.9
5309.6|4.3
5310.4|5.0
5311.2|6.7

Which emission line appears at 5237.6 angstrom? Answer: H-beta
